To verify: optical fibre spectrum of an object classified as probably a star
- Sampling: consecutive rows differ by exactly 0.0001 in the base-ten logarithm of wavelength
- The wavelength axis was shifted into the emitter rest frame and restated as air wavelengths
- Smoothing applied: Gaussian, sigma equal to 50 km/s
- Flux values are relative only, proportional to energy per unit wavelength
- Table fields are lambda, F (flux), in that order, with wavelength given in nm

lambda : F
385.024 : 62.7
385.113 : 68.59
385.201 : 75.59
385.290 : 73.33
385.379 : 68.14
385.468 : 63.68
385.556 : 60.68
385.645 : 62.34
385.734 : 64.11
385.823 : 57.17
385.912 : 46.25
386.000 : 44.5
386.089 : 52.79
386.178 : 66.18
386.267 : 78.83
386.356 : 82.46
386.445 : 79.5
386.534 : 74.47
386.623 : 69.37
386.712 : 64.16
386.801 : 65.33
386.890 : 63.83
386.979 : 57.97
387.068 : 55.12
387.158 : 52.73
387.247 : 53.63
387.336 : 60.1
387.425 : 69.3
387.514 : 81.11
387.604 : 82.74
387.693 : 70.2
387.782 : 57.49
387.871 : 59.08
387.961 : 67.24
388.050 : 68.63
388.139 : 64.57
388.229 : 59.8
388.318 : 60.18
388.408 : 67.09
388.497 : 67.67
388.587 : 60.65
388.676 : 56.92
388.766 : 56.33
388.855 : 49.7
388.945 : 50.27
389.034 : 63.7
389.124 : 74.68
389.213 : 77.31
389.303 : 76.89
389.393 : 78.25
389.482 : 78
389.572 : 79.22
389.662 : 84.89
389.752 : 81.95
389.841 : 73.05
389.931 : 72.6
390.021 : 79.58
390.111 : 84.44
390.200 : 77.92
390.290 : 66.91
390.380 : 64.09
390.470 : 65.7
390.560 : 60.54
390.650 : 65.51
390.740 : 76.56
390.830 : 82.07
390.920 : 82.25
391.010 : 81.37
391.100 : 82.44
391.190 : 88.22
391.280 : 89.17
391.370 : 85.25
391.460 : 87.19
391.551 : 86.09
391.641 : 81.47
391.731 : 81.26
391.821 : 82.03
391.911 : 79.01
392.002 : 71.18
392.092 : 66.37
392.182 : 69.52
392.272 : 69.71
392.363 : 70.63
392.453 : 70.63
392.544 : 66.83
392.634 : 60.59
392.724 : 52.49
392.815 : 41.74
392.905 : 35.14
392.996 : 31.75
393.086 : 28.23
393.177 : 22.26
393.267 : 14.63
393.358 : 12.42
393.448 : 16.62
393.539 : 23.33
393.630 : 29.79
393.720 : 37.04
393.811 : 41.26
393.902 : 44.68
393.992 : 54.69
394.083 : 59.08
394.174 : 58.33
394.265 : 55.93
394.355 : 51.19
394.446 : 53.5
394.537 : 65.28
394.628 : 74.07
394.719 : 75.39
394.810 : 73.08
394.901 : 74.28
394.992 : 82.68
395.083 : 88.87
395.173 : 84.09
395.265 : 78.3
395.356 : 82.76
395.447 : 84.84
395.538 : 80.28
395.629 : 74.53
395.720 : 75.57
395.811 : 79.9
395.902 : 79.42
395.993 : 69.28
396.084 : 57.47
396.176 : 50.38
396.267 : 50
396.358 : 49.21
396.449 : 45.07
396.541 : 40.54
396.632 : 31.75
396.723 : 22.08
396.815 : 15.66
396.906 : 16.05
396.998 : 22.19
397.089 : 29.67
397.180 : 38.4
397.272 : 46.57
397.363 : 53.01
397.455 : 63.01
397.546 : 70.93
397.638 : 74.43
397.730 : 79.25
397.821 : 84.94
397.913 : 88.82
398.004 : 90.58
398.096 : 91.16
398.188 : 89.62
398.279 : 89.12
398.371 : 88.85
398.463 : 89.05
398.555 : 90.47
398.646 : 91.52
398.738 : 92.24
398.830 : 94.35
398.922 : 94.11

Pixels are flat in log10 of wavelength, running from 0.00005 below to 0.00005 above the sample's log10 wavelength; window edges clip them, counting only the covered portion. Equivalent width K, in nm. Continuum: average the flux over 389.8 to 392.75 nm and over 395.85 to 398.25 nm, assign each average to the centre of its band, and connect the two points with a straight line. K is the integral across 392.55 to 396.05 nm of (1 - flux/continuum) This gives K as 0.397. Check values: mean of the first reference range 75.1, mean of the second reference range 56.1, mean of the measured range 56.7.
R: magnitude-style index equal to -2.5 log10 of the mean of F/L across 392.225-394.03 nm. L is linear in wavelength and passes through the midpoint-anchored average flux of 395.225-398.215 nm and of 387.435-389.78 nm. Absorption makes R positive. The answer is 0.48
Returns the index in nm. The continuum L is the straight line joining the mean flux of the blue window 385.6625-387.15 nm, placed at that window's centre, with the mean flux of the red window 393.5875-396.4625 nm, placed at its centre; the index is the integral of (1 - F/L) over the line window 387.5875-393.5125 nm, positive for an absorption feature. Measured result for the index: -0.17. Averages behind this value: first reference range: 63.6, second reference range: 64.7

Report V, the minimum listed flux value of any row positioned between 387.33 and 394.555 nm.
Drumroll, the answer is 12.42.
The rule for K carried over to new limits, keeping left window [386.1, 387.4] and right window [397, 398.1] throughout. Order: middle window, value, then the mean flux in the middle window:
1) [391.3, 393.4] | 0.18 nm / 59.8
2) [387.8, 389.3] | 0.06 nm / 63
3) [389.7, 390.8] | -0.12 nm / 72.6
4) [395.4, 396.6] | 0.02 nm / 64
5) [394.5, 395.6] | -0.23 nm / 78.7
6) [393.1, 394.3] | 0.54 nm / 35.8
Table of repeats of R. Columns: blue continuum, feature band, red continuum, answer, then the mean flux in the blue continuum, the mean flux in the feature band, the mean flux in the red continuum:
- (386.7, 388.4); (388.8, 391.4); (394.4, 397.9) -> -0.19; 63.9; 74.8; 61.2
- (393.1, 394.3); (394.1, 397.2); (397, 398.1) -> -0.22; 35.8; 59.3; 64.9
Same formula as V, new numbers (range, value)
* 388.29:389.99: 49.7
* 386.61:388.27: 52.73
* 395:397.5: 15.66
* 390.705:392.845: 41.74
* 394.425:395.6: 53.5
